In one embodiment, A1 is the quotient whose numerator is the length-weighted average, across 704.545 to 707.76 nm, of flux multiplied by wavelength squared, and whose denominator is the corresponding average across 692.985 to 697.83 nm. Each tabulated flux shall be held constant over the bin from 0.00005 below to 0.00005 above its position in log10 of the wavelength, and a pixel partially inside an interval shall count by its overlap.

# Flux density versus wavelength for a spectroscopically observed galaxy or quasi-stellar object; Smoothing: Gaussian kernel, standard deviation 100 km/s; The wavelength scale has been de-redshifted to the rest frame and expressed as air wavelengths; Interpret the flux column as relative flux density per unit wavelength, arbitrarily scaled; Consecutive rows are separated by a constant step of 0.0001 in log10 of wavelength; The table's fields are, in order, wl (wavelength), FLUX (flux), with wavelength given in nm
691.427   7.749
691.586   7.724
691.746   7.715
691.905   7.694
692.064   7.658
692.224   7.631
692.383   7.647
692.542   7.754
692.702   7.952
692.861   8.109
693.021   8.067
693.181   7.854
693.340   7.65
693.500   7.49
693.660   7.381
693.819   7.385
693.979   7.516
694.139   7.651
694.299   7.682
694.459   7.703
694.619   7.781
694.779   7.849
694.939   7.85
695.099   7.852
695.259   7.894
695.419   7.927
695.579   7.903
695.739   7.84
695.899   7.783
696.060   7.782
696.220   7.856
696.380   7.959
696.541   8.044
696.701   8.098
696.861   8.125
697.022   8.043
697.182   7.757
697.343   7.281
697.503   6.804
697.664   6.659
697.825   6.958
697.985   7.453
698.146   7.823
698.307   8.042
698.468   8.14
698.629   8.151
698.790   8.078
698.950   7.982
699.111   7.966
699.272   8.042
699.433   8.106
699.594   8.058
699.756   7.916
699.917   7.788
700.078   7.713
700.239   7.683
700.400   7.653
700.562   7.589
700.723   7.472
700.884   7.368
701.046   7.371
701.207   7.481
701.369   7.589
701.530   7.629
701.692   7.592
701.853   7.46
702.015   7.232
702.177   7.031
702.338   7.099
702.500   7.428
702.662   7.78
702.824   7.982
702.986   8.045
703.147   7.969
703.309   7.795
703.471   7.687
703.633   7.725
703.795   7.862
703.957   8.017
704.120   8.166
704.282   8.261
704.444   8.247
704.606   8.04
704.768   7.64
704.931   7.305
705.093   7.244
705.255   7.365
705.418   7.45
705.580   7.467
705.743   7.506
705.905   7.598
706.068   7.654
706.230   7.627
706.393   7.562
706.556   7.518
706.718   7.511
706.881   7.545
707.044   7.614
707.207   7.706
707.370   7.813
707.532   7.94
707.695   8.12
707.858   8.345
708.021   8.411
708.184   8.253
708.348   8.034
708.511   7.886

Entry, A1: 1.0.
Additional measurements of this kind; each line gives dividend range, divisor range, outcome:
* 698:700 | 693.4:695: 1.06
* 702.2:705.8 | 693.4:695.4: 1.03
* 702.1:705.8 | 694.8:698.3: 1.02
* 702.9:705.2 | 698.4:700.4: 1.00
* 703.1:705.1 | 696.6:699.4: 1.03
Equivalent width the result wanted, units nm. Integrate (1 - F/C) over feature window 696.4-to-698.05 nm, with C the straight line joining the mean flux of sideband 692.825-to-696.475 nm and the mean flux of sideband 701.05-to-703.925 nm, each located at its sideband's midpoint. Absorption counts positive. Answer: 0.04 nm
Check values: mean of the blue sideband 7.77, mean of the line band 7.54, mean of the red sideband 7.61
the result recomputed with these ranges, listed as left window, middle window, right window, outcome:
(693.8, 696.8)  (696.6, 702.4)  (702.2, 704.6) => 0.14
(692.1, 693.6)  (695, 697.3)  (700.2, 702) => -0.07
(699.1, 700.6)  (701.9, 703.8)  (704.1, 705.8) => 0.03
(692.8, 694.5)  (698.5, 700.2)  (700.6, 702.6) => -0.11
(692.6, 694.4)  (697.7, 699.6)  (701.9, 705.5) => -0.04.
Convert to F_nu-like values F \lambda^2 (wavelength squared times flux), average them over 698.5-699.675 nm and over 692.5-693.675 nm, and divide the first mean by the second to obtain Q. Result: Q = 1.1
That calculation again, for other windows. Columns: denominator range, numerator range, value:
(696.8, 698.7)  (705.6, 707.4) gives 1.03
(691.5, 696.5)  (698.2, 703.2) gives 1.01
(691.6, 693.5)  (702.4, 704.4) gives 1.05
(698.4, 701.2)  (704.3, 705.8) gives 0.99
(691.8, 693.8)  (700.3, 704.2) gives 1.01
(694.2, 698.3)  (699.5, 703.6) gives 1.00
